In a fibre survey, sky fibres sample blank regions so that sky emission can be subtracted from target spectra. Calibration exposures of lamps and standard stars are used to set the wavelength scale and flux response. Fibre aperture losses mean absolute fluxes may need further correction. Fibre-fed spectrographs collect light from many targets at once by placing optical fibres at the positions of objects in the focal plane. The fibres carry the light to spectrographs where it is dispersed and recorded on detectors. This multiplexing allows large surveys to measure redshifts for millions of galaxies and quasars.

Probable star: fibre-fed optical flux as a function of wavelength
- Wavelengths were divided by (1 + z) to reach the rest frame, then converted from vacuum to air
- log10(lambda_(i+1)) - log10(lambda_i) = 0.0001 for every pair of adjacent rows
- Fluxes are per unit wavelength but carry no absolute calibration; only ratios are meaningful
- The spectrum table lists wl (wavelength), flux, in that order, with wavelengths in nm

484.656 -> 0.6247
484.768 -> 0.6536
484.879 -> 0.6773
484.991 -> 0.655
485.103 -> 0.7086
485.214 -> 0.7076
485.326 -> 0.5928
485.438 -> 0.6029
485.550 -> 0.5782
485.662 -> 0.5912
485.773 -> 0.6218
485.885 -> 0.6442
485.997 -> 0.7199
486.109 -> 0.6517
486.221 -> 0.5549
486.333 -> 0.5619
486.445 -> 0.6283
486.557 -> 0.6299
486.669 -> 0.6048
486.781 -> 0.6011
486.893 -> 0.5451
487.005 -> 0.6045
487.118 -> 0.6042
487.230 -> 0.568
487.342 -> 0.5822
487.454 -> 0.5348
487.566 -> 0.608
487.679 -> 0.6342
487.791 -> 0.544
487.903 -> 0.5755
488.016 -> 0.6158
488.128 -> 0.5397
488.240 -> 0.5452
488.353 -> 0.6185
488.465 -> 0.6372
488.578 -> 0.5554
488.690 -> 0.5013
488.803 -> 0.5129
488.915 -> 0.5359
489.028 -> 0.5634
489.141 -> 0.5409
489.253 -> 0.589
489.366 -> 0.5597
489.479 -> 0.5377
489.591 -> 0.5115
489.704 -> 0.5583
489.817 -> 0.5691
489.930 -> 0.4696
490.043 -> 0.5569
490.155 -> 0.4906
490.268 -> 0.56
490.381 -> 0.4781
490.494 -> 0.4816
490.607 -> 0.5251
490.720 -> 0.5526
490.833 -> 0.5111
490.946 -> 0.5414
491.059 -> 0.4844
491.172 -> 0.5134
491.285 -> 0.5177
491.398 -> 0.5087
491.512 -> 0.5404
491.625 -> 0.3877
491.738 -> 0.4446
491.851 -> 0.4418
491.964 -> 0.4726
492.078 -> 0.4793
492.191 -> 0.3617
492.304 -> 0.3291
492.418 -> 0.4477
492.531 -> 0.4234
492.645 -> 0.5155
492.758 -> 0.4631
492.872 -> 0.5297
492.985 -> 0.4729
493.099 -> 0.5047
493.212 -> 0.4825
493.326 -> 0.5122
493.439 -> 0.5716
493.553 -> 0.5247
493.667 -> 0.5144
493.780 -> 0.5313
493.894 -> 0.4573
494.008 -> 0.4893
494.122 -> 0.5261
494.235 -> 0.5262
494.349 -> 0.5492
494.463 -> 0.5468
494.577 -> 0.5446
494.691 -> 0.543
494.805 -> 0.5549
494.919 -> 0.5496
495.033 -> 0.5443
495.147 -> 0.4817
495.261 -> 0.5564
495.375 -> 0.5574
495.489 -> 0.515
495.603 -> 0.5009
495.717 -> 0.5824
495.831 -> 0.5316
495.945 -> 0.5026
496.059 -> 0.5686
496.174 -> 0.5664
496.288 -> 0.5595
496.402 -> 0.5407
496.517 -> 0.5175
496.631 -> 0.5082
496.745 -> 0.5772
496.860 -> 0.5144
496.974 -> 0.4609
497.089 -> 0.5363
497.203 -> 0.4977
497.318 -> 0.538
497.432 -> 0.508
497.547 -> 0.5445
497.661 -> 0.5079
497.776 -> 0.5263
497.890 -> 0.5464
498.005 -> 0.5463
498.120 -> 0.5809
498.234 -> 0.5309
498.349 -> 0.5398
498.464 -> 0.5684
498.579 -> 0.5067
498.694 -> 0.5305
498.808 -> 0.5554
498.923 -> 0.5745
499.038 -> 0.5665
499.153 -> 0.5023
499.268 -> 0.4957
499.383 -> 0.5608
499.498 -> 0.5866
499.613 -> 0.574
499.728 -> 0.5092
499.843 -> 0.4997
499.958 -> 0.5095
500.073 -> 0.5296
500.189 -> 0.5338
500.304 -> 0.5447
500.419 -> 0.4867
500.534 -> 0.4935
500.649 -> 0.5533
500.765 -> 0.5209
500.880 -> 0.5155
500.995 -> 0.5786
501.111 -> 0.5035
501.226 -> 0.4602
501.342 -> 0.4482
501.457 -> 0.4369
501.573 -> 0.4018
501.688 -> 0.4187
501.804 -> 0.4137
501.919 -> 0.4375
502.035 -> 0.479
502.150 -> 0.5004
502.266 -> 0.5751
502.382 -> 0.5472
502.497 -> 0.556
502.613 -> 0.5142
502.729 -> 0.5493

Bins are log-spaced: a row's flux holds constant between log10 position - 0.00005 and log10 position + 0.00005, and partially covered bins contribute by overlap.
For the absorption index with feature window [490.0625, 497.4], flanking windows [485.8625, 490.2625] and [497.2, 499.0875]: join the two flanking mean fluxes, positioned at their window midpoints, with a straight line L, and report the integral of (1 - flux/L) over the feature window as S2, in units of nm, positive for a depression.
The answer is 0.60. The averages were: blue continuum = 0.574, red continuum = 0.54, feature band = 0.509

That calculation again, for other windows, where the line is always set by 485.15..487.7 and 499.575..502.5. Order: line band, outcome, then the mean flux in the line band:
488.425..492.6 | 0.53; 0.505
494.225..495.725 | 0.02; 0.538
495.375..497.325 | 0.01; 0.531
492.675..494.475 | 0.14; 0.512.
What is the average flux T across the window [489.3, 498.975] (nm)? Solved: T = 0.516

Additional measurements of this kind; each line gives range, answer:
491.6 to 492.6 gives 0.423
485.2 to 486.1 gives 0.63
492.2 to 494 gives 0.482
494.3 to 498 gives 0.534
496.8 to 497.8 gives 0.514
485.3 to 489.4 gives 0.586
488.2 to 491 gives 0.54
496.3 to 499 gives 0.534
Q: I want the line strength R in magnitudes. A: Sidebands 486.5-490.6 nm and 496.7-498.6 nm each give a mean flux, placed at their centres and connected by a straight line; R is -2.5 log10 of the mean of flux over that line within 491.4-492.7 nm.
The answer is 0.23 mag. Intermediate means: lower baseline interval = 0.56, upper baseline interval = 0.531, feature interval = 0.443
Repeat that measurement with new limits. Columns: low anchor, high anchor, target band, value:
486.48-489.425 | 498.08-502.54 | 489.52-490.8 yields 0.08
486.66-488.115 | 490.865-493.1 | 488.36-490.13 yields -0.02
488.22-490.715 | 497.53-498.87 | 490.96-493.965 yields 0.13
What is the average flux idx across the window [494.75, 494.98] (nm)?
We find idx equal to 0.552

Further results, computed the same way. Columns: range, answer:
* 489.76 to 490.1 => 0.532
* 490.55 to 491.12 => 0.523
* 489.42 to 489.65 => 0.526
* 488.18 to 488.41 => 0.582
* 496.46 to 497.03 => 0.516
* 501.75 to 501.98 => 0.427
